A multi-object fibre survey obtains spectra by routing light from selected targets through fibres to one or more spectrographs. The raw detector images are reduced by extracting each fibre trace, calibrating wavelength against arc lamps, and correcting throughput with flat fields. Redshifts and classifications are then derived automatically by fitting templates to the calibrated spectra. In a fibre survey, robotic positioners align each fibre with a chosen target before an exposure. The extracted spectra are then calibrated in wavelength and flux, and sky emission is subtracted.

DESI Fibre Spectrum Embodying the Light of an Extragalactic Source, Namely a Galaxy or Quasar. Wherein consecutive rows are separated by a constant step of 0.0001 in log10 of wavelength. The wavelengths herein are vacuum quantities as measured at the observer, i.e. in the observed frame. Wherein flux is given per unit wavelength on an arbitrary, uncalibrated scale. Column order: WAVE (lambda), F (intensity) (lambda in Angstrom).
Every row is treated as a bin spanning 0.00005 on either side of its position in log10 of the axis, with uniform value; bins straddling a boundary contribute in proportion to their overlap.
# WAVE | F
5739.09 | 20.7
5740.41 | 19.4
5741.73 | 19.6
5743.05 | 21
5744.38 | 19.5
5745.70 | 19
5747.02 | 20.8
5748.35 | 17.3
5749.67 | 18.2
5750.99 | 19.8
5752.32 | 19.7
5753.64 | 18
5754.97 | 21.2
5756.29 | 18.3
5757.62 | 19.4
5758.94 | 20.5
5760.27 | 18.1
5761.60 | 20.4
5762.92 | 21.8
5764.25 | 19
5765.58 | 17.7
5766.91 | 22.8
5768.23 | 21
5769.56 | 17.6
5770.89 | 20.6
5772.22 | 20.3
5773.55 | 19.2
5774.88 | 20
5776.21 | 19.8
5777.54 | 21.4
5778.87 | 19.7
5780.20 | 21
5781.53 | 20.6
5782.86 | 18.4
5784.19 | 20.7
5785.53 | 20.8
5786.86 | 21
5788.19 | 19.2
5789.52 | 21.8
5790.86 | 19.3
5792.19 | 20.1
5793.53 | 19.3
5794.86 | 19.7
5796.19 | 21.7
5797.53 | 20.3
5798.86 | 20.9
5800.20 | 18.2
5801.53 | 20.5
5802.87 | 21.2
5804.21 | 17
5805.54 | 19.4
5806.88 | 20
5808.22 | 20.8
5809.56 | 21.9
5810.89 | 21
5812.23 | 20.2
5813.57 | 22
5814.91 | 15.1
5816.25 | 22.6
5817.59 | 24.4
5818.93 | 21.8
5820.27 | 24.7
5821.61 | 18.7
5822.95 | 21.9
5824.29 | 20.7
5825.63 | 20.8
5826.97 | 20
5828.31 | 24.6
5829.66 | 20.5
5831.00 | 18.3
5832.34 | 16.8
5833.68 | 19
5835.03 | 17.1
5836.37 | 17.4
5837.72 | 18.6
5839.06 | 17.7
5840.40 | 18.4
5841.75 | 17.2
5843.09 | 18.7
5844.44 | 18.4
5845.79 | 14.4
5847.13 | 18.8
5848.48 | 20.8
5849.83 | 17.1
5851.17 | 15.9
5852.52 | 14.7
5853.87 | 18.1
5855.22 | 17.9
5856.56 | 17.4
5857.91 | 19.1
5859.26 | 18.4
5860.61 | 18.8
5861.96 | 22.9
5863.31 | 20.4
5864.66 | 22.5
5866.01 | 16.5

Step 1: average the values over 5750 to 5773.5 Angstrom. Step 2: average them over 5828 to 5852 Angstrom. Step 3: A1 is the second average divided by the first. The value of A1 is 0.92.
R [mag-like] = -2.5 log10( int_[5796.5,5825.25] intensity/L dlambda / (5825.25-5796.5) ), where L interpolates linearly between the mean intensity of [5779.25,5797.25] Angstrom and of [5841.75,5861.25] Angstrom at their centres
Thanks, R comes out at -0.07 mag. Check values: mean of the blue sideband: 20.3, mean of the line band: 20.6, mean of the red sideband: 17.7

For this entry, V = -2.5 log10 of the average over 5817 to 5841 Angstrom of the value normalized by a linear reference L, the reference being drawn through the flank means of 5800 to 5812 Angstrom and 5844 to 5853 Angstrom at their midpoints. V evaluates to -0.086 mag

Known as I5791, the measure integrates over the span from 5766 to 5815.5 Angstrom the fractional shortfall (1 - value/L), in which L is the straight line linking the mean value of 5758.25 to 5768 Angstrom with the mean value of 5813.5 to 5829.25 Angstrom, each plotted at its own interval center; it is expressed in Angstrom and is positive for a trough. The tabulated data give 1.4 Angstrom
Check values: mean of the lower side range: 20.1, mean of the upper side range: 21.4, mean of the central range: 20.1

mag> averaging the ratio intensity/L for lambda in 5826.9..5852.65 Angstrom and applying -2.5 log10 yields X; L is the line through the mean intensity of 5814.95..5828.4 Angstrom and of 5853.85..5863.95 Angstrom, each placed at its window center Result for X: 0.12 mag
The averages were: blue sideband 21.6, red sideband 19.2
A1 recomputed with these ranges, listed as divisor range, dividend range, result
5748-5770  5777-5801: 1.04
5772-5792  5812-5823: 1.05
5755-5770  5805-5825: 1.06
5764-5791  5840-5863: 0.90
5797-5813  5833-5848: 0.89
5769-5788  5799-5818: 1.01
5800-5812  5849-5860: 0.87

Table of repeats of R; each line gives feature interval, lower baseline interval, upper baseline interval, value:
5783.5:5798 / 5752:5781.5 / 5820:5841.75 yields -0.031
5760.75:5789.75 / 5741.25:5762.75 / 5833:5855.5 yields -0.065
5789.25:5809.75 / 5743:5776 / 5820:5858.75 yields -0.050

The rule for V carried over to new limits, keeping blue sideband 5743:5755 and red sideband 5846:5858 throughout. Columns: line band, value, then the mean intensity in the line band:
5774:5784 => -0.08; 20.1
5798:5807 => -0.07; 19.6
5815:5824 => -0.20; 21.8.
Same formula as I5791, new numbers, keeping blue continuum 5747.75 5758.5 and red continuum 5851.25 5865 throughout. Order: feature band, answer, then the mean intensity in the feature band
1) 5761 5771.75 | -0.6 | 20.1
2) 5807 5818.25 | -1.2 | 20.9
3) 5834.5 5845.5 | 0.6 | 17.8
